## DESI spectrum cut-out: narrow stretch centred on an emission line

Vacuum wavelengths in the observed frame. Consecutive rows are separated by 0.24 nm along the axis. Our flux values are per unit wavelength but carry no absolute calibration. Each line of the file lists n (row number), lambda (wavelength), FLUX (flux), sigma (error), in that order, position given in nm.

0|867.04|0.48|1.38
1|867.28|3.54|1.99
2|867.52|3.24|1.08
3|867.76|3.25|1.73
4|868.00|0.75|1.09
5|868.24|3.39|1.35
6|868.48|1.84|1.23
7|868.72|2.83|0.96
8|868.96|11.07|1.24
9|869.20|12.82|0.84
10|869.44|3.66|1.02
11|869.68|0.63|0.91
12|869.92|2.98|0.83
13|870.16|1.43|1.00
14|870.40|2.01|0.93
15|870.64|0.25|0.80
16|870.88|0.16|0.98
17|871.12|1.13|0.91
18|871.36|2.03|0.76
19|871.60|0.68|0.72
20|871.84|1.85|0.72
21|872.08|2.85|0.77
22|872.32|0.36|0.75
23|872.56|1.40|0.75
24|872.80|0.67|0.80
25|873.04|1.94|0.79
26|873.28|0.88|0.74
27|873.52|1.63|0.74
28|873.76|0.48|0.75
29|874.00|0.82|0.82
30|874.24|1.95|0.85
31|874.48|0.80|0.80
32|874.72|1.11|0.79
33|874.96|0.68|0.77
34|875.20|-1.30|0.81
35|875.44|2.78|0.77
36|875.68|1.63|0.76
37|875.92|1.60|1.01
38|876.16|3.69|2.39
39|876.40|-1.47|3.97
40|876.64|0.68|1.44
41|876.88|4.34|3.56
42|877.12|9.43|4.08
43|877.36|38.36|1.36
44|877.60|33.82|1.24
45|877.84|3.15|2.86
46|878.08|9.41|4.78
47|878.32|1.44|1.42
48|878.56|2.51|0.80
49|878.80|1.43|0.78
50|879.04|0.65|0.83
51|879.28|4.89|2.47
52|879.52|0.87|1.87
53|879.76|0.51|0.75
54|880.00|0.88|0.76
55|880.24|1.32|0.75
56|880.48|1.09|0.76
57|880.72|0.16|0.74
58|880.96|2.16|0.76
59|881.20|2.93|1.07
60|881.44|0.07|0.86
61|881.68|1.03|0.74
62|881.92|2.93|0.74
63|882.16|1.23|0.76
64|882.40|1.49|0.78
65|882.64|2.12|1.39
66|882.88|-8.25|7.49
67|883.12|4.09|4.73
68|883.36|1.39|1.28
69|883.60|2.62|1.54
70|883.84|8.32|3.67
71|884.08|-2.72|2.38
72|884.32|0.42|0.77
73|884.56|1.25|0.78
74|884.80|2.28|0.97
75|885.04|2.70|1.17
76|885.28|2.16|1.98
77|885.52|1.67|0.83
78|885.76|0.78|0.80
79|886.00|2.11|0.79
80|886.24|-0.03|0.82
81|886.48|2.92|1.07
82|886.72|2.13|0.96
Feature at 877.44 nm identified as [O III] 5007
